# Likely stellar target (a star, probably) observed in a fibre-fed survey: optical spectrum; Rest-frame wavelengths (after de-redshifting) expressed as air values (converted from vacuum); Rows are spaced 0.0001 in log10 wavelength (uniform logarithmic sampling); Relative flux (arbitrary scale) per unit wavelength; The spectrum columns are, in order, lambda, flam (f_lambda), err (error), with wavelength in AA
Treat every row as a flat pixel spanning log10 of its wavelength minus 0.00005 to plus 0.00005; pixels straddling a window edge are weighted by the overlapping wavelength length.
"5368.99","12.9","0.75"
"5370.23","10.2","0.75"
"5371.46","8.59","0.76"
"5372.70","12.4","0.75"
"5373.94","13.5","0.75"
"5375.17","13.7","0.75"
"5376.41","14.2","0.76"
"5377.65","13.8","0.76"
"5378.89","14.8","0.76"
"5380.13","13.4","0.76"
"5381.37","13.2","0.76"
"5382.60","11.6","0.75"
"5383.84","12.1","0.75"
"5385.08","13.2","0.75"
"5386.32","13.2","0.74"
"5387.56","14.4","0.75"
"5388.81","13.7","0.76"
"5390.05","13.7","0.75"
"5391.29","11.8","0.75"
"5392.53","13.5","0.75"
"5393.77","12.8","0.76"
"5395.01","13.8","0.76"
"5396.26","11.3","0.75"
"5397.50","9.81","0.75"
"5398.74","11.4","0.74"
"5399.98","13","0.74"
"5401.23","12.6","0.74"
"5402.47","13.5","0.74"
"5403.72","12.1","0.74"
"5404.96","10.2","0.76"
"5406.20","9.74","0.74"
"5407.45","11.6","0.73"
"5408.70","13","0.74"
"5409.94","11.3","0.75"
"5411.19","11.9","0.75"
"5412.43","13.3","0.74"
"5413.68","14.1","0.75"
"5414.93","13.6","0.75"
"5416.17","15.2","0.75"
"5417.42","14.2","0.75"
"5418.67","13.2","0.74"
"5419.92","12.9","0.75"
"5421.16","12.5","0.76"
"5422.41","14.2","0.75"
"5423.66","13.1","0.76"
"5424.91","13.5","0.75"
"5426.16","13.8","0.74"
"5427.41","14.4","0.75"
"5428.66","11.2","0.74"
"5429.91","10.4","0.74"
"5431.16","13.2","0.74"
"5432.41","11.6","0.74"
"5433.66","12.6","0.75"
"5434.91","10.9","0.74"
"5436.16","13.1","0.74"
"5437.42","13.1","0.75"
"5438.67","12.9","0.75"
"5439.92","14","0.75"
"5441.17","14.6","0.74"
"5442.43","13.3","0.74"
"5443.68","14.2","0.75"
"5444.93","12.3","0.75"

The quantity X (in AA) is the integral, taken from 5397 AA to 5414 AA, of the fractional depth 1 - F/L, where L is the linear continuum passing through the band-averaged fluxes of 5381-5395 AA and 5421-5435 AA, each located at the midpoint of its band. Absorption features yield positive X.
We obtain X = 1.2 AA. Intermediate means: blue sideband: 13.1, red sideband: 12.7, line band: 11.9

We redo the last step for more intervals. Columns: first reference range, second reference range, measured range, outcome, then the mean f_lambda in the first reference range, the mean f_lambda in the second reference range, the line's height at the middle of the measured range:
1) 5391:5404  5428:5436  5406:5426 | -1.70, 12.3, 11.8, 12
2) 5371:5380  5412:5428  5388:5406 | 1.41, 13.1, 13.7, 13.4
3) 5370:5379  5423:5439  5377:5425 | -0.77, 12.6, 12.6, 12.6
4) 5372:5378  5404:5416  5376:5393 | -0.27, 13.4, 12.2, 13.1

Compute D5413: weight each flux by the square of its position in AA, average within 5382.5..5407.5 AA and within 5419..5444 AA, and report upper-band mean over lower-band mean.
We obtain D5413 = 1.1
